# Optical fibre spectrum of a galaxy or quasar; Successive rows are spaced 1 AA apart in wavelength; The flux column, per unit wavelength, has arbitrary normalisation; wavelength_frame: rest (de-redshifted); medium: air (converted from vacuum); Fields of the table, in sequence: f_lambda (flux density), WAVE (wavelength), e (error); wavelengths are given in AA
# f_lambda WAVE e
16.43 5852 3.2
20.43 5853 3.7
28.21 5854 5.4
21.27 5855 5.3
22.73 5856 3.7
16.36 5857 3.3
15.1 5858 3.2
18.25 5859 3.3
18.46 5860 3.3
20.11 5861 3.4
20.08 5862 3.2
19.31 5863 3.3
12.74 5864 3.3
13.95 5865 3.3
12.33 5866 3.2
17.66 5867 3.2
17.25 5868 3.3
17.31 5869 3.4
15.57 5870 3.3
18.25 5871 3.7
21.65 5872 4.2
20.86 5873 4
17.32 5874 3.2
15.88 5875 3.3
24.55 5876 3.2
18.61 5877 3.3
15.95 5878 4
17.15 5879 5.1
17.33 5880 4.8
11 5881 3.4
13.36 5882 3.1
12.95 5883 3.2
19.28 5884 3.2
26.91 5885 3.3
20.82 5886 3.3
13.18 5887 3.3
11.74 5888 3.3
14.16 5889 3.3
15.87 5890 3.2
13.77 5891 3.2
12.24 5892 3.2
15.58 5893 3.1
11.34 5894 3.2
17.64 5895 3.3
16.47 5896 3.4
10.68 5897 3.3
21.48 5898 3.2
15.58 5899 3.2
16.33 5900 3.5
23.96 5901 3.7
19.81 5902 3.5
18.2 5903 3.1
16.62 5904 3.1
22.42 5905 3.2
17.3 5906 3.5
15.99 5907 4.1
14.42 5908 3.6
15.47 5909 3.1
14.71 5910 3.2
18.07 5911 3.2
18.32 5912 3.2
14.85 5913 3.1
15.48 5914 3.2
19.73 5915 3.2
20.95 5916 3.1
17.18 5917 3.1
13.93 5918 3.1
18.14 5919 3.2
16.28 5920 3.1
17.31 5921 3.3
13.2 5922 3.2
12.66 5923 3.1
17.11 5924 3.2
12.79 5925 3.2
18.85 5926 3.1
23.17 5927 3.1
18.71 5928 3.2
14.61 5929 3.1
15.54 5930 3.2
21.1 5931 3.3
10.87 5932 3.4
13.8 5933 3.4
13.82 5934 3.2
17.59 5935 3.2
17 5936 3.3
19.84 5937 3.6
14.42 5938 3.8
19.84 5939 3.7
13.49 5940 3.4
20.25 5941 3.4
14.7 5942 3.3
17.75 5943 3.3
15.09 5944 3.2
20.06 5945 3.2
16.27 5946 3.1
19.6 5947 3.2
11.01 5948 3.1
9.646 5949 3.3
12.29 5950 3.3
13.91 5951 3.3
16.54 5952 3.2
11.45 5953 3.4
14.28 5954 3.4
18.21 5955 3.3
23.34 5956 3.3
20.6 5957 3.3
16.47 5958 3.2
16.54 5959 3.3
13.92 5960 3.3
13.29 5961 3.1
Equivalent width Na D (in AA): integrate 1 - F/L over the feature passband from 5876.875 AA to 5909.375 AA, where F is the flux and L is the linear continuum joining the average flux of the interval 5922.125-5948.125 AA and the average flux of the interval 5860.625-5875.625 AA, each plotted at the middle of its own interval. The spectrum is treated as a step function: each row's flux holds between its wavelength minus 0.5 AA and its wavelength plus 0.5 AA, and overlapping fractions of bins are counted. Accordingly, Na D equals 1.2 AA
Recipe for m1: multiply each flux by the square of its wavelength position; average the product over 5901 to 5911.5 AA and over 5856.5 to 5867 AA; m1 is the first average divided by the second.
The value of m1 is 1.07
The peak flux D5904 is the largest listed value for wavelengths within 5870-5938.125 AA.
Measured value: 26.91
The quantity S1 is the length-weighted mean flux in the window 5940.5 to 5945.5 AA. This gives 17.6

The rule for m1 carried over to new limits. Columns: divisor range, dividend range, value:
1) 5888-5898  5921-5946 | 1.16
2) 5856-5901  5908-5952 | 0.98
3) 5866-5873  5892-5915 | 0.96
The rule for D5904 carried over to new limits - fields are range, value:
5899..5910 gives 23.96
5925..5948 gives 23.17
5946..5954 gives 19.6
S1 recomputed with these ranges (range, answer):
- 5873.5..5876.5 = 19.2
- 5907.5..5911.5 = 15.7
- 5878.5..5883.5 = 14.4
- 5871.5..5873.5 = 21.3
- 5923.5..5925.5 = 14.9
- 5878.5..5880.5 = 17.2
